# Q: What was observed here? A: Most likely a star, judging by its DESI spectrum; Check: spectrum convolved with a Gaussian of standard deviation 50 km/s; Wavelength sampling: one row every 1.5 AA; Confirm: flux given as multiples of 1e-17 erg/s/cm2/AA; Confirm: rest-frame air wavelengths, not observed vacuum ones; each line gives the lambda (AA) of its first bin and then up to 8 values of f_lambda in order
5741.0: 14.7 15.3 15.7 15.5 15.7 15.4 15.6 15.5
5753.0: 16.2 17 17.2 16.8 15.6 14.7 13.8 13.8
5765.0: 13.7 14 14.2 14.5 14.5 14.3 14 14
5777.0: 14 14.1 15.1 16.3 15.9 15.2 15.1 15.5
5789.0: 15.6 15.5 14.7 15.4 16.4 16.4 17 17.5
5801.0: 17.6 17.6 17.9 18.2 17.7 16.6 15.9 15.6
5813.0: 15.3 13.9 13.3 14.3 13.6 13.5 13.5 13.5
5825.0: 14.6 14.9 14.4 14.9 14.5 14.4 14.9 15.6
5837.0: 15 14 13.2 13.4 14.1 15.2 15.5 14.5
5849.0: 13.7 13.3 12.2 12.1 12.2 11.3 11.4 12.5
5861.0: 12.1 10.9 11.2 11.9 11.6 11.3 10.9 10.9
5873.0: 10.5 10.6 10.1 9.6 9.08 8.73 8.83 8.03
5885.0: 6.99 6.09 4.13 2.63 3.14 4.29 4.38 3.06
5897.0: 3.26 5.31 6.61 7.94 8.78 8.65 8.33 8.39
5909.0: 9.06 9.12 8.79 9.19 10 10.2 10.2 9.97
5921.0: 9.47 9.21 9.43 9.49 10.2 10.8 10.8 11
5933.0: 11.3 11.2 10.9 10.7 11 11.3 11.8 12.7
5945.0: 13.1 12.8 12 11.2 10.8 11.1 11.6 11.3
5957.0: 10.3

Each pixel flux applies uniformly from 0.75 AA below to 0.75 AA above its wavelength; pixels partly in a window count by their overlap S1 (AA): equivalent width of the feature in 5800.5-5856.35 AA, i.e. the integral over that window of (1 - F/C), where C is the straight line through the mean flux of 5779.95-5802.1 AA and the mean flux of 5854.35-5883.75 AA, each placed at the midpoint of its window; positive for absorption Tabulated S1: -5.0 AA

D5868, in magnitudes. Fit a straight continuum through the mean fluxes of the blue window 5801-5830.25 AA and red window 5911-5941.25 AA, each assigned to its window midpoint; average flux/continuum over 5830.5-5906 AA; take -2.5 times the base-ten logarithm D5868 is 0.27 mag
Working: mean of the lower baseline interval 15.3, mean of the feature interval 10.3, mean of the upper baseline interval 10.2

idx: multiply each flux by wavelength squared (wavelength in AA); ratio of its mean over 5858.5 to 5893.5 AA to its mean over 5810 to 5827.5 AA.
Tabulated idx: 0.6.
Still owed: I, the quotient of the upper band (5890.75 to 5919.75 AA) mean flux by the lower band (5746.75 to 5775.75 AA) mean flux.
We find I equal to 0.50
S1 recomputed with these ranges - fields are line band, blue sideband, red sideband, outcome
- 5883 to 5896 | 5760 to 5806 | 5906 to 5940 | 7.6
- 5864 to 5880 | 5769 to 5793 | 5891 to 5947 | 0.7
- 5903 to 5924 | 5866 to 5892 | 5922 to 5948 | 1.7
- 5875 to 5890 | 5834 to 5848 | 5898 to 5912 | 4.2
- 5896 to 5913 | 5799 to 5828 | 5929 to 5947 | 6.7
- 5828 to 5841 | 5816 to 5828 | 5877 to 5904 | -2.1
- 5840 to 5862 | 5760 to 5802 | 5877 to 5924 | -5.0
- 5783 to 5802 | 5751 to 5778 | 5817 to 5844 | -1.8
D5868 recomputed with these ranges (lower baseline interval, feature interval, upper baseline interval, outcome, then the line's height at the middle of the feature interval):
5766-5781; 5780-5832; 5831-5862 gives -0.11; 14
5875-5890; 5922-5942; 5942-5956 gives 0.01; 10.8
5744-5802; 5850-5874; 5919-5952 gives 0.12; 13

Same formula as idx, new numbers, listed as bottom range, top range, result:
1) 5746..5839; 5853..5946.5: 0.64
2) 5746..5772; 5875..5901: 0.43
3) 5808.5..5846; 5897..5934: 0.65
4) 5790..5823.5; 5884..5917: 0.44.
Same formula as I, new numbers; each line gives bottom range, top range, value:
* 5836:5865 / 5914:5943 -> 0.80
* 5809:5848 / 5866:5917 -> 0.55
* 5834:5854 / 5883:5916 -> 0.47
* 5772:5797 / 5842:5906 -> 0.63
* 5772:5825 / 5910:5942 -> 0.66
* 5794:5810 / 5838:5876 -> 0.72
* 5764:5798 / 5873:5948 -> 0.59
